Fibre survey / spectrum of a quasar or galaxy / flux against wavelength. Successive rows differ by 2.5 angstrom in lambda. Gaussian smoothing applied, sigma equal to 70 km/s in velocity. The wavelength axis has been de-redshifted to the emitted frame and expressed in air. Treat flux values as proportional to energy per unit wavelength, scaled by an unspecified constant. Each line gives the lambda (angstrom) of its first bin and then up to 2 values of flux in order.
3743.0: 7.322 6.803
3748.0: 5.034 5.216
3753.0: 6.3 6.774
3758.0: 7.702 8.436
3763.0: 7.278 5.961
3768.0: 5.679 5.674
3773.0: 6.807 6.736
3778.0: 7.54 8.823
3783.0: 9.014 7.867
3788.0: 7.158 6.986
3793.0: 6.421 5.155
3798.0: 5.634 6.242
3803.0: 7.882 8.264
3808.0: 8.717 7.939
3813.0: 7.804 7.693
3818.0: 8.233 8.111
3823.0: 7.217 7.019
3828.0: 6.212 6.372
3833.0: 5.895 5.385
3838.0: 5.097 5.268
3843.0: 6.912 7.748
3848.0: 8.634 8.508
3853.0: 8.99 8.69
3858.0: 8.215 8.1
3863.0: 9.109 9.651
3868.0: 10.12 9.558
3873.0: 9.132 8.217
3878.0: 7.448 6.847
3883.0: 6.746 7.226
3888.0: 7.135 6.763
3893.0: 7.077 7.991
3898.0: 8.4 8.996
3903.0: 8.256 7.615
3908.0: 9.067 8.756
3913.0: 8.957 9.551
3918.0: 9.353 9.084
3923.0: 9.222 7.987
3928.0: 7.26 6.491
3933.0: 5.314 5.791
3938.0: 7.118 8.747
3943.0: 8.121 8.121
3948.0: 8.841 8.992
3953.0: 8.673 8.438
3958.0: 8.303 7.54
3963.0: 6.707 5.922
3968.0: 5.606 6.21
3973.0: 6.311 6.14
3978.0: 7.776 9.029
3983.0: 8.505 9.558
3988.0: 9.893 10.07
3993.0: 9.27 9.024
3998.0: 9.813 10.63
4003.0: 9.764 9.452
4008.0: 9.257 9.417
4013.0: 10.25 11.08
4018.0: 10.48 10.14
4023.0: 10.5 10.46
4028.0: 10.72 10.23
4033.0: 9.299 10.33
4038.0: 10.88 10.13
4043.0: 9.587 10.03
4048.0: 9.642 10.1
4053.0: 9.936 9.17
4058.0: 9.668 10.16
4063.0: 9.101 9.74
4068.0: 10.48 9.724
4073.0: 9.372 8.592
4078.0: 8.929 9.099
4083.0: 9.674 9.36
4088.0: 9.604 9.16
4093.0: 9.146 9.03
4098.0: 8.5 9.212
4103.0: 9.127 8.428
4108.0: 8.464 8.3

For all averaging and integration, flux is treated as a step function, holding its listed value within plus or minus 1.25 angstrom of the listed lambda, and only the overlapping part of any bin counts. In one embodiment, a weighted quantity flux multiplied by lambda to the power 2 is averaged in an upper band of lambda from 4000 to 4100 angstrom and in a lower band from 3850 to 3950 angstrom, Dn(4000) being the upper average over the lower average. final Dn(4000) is 1.3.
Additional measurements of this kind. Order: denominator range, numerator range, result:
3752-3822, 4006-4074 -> 1.57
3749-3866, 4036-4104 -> 1.50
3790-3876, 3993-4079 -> 1.44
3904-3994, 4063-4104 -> 1.24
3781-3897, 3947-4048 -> 1.31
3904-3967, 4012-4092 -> 1.31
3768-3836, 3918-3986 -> 1.16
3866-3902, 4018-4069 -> 1.36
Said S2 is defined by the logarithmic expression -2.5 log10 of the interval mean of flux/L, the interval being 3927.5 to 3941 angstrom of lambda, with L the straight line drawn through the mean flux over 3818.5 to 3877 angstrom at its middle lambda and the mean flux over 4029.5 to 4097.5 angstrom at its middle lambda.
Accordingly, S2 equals 0.267 mag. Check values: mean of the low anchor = 7.75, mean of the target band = 6.65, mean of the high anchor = 9.62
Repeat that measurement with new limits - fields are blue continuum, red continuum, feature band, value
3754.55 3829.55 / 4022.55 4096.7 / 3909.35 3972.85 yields 0.11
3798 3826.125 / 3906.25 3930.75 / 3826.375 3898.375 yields 0.07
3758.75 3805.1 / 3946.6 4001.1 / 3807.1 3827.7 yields -0.08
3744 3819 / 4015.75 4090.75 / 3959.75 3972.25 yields 0.37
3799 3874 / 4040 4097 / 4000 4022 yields -0.11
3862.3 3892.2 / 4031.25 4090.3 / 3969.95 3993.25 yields 0.09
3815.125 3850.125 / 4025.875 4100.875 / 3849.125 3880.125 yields -0.21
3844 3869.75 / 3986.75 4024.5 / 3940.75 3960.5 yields 0.13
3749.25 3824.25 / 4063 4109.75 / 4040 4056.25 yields -0.10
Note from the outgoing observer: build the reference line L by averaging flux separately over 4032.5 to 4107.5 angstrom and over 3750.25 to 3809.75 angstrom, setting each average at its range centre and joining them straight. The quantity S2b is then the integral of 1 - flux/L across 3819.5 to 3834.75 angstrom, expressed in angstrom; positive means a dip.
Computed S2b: 1.4 angstrom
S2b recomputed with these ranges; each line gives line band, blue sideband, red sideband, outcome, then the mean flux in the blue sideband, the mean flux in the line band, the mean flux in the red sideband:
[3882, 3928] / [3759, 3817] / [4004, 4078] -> 1.38 angstrom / 7.21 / 8.21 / 9.91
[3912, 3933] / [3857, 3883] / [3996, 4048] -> 1.81 angstrom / 8.55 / 8.29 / 10.1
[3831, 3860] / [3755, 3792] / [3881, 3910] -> 1.28 angstrom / 7.23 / 7.21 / 7.75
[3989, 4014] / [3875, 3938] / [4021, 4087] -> -1.64 angstrom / 7.8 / 9.69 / 9.81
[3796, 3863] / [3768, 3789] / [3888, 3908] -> 2.13 angstrom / 7.35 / 7.35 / 7.9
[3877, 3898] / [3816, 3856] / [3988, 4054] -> 1.87 angstrom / 7.12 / 7.22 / 10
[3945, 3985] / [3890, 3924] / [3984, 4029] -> 7.56 angstrom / 8.54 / 7.6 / 9.98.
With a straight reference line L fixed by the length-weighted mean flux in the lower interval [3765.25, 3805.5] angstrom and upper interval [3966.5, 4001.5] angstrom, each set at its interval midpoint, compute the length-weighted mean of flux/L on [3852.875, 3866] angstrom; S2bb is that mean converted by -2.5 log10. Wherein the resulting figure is -0.170 mag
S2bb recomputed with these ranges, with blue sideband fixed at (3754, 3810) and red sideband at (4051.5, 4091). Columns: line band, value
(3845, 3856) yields -0.12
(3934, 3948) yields 0.11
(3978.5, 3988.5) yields -0.04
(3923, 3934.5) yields 0.19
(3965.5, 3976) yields 0.39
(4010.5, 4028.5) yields -0.15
